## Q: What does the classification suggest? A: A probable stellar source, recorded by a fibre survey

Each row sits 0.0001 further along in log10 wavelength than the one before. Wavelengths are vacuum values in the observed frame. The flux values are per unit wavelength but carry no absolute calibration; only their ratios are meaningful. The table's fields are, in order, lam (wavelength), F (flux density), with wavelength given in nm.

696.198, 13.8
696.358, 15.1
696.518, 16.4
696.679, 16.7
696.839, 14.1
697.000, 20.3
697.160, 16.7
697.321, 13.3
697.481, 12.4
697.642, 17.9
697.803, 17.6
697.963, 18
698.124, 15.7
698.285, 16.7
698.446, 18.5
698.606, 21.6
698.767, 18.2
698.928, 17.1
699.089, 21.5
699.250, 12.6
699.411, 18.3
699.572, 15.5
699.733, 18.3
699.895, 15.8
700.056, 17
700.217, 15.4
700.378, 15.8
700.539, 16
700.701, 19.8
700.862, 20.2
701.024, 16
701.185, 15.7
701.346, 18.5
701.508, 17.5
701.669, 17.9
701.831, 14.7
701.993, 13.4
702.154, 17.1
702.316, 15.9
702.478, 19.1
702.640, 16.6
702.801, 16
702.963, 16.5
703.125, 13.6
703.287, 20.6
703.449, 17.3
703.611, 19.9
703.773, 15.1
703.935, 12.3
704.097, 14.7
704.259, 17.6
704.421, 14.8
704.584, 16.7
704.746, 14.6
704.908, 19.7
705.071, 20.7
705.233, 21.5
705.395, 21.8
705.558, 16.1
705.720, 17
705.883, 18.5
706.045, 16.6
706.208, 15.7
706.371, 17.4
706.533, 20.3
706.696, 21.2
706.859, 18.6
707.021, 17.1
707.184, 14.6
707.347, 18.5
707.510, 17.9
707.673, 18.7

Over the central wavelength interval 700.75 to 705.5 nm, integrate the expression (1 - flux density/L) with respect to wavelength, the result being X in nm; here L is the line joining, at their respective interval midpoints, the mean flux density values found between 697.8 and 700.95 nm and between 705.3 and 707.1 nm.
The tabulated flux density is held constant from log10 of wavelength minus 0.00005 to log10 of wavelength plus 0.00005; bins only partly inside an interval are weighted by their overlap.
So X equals 0.21 nm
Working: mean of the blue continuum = 17.5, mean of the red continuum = 18.2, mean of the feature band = 17.1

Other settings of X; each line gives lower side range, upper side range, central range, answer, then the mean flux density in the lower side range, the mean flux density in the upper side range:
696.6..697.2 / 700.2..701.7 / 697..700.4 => 0.04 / 17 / 17.3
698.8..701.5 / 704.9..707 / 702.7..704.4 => 0.17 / 17.1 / 18.8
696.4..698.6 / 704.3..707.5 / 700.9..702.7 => 0.07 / 16.6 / 18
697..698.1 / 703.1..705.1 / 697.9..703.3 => -0.18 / 16.3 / 16.7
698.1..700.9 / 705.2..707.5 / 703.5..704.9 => 0.15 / 17.4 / 18.1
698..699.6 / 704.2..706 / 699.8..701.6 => 0.07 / 17.6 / 18.1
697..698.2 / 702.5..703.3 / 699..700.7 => -0.04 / 16.2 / 16.5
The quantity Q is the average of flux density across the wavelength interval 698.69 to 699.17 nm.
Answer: 18.9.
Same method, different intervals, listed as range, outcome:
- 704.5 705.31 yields 18.6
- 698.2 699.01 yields 18.4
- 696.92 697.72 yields 16.1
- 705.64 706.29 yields 16.9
